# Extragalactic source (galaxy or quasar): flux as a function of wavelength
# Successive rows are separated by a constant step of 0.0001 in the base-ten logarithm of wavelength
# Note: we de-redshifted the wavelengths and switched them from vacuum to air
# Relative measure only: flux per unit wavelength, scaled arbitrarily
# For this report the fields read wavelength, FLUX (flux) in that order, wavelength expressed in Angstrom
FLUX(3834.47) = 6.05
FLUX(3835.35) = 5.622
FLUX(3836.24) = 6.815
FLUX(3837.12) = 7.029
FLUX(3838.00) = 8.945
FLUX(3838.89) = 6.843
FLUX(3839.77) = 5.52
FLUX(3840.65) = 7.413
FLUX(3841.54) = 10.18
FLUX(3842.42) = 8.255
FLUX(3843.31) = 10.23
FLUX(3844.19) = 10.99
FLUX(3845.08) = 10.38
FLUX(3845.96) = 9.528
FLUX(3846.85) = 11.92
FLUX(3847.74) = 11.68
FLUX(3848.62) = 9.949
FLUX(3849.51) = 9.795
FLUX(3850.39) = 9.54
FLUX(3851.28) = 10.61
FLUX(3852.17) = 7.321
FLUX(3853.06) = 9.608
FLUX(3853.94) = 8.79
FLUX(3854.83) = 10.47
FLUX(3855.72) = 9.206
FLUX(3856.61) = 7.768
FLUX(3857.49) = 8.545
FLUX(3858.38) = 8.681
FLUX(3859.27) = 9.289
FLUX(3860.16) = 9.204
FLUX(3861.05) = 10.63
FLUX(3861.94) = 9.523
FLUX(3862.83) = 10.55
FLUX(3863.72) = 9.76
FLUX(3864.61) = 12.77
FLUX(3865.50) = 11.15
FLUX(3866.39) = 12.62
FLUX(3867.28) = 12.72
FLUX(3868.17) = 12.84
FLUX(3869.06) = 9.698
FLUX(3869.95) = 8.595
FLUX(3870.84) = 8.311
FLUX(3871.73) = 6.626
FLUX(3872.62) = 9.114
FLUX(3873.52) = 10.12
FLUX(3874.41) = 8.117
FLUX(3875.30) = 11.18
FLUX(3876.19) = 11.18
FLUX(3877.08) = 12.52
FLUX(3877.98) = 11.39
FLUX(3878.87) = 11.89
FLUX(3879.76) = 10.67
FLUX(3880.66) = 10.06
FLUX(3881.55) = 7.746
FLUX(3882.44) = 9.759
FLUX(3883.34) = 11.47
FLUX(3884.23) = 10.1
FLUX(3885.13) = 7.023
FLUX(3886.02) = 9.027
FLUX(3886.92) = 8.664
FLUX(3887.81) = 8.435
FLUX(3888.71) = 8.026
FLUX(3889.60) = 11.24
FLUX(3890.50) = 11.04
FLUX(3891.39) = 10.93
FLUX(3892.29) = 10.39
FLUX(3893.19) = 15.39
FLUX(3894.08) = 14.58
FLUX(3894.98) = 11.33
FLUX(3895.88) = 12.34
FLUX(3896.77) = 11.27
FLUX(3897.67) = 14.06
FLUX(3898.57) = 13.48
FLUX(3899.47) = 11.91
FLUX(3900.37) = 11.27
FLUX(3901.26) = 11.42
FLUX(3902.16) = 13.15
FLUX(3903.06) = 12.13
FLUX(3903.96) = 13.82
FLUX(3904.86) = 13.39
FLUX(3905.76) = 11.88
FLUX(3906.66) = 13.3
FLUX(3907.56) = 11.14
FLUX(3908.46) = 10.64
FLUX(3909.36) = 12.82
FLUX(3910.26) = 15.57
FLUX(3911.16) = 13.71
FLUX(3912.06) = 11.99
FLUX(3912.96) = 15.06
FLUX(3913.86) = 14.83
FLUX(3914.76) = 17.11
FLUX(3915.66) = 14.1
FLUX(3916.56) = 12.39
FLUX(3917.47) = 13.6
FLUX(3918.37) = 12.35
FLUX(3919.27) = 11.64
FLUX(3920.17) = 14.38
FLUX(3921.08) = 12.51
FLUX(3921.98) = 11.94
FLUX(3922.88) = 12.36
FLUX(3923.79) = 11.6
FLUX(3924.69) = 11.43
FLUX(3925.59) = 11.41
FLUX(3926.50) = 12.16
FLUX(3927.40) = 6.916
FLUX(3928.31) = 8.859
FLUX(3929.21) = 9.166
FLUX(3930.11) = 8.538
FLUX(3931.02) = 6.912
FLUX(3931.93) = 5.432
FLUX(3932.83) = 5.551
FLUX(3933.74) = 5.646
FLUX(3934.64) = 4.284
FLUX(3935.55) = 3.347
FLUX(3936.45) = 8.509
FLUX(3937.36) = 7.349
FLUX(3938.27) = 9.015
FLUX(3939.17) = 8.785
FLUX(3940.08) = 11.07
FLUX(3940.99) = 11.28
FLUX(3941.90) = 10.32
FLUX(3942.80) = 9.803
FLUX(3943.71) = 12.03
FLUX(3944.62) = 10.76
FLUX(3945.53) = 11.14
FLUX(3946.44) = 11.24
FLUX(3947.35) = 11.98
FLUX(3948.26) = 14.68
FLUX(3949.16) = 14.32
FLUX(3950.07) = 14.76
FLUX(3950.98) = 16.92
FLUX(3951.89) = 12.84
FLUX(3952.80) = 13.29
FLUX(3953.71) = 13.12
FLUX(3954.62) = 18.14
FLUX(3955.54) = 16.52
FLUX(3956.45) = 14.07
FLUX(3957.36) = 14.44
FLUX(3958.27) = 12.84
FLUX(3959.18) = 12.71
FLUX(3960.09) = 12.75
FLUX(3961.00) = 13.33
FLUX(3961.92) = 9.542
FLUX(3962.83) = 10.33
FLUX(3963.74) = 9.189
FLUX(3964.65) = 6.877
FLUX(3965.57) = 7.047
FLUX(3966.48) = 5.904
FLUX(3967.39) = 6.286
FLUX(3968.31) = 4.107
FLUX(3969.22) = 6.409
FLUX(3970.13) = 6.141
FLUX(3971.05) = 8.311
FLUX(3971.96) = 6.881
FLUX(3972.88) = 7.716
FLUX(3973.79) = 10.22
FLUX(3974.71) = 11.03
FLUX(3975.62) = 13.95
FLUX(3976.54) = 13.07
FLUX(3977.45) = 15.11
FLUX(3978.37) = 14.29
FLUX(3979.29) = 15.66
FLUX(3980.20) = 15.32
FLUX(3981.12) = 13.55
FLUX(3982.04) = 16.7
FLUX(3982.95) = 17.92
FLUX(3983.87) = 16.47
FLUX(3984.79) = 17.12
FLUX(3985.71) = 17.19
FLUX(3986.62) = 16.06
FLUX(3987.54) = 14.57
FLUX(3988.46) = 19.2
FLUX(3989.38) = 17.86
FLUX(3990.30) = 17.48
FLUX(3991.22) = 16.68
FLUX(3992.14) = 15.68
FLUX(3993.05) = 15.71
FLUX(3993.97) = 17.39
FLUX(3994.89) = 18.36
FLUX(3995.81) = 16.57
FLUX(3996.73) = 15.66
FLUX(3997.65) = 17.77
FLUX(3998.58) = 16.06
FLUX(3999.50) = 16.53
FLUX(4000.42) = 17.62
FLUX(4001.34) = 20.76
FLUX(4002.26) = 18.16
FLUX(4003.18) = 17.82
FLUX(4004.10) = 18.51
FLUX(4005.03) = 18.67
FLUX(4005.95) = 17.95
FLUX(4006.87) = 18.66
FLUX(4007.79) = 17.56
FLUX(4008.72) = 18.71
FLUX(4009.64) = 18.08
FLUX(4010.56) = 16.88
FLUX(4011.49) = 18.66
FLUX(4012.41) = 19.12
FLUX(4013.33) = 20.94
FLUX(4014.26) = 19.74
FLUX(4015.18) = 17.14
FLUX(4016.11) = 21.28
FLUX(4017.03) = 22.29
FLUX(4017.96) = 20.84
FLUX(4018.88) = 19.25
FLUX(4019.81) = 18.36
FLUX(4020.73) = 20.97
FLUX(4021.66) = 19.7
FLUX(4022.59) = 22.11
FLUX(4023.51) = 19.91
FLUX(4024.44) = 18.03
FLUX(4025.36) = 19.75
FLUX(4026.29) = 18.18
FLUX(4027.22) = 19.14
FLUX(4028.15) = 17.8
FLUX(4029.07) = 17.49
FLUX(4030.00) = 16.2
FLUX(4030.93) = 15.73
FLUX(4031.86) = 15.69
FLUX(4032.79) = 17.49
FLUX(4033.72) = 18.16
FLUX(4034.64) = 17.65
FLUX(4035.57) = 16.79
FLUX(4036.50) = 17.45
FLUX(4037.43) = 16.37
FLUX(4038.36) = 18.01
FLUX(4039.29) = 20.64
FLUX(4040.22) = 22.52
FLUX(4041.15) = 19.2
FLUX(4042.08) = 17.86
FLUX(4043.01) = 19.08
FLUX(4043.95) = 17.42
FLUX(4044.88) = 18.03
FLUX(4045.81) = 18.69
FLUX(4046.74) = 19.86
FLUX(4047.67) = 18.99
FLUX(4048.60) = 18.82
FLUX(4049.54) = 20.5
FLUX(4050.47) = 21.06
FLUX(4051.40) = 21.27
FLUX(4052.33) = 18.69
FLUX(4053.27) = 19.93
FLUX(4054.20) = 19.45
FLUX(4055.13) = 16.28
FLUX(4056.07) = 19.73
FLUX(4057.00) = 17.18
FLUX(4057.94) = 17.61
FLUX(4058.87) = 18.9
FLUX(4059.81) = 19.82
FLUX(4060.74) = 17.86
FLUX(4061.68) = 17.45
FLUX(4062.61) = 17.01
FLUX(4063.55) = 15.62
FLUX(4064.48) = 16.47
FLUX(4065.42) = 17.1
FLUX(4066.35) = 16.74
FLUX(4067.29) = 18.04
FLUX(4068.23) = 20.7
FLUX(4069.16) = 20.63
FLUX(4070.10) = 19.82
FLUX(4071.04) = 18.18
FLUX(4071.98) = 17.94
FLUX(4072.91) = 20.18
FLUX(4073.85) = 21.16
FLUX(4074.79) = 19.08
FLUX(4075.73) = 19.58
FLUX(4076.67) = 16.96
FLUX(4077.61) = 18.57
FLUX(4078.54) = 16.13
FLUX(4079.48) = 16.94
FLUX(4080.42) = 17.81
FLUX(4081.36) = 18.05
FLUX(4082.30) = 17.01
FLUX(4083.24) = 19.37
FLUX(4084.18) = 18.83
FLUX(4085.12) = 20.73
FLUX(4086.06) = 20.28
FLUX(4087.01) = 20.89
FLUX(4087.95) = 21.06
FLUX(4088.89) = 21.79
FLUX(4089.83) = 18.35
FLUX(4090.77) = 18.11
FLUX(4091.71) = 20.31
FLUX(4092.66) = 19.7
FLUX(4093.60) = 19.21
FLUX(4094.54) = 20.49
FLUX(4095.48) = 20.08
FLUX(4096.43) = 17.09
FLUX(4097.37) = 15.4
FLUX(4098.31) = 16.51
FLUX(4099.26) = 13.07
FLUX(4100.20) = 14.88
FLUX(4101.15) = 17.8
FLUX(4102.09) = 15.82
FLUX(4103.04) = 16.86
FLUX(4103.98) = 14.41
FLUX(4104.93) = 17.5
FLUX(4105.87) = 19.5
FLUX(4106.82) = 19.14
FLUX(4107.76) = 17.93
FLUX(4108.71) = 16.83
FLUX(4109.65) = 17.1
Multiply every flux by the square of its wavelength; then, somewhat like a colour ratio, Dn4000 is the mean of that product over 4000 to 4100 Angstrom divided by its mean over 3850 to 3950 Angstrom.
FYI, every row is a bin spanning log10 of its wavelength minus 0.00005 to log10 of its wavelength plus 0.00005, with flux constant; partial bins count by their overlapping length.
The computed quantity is 1.9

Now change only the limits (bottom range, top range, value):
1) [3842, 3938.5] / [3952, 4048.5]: 1.60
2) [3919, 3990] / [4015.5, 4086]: 1.71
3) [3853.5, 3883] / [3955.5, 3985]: 1.20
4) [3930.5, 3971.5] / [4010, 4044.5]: 1.91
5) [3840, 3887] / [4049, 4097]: 2.12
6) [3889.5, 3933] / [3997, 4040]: 1.63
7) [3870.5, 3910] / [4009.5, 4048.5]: 1.82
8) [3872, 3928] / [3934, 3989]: 1.04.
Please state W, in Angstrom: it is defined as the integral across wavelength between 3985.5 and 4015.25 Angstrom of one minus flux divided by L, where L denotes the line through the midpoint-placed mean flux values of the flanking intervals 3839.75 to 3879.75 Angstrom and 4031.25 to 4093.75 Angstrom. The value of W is -3.1 Angstrom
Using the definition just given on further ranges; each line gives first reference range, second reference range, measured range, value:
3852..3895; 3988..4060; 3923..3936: 5.04 Angstrom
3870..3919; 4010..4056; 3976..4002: 0.09 Angstrom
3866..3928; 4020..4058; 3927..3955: 7.44 Angstrom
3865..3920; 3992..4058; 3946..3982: 8.35 Angstrom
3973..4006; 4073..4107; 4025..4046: -1.04 Angstrom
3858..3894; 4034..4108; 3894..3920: -3.16 Angstrom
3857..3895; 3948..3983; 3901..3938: -0.16 Angstrom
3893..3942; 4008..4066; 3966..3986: 4.34 Angstrom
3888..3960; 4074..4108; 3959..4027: -4.64 Angstrom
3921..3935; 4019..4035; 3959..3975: 5.22 Angstrom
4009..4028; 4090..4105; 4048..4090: -1.61 Angstrom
